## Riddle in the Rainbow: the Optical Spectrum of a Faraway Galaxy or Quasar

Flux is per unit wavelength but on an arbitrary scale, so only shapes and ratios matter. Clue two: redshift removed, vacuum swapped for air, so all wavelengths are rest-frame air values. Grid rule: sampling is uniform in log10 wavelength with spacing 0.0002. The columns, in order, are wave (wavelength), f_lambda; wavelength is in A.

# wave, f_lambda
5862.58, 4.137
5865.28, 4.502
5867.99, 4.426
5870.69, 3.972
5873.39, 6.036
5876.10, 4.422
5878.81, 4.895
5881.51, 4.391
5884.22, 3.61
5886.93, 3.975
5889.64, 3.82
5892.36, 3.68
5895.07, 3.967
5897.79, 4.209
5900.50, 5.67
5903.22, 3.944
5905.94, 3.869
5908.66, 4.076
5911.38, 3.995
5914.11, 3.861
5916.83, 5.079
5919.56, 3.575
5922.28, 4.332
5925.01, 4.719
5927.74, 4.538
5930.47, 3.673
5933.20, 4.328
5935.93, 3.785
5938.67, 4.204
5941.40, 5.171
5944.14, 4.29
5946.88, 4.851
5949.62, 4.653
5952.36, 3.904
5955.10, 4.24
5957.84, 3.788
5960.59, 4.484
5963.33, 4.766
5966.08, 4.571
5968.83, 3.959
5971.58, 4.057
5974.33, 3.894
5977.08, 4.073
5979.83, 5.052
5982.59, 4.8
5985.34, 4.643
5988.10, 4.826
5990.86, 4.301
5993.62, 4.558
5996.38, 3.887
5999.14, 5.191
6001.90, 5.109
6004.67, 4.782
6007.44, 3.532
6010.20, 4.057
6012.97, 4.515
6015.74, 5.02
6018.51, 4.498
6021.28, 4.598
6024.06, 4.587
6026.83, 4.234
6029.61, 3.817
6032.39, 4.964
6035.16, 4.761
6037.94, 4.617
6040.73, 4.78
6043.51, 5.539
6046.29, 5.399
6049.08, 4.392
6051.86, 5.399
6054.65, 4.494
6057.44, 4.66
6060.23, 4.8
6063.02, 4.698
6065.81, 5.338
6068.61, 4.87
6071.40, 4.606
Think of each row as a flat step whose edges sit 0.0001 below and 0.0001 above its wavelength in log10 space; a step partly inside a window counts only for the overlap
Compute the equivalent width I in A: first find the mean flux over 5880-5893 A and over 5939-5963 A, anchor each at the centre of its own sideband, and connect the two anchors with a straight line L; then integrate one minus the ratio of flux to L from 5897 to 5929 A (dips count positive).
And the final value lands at -1.5 A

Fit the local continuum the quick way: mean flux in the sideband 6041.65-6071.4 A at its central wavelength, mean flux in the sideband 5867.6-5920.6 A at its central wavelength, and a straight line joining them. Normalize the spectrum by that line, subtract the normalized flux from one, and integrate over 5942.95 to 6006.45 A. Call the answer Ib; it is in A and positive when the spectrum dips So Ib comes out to 2.0 A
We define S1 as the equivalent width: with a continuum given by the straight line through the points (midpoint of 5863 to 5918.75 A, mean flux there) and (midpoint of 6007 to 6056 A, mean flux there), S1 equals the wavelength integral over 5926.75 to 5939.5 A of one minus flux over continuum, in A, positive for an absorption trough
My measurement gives 0.9 A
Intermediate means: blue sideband 4.31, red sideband 4.64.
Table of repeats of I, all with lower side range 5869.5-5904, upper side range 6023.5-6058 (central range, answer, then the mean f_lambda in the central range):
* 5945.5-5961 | 0.7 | 4.31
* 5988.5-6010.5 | 0.9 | 4.46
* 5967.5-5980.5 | 1.2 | 4.16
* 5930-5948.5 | 0.5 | 4.36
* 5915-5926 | 0.1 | 4.39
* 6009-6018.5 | 0.3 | 4.53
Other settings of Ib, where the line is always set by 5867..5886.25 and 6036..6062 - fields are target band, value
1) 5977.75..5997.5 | 0.8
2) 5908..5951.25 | 2.9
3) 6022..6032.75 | 1.1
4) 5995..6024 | 1.7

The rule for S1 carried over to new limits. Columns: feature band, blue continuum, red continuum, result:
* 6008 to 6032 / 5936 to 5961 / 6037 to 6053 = 2.20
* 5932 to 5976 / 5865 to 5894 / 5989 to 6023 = 1.26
